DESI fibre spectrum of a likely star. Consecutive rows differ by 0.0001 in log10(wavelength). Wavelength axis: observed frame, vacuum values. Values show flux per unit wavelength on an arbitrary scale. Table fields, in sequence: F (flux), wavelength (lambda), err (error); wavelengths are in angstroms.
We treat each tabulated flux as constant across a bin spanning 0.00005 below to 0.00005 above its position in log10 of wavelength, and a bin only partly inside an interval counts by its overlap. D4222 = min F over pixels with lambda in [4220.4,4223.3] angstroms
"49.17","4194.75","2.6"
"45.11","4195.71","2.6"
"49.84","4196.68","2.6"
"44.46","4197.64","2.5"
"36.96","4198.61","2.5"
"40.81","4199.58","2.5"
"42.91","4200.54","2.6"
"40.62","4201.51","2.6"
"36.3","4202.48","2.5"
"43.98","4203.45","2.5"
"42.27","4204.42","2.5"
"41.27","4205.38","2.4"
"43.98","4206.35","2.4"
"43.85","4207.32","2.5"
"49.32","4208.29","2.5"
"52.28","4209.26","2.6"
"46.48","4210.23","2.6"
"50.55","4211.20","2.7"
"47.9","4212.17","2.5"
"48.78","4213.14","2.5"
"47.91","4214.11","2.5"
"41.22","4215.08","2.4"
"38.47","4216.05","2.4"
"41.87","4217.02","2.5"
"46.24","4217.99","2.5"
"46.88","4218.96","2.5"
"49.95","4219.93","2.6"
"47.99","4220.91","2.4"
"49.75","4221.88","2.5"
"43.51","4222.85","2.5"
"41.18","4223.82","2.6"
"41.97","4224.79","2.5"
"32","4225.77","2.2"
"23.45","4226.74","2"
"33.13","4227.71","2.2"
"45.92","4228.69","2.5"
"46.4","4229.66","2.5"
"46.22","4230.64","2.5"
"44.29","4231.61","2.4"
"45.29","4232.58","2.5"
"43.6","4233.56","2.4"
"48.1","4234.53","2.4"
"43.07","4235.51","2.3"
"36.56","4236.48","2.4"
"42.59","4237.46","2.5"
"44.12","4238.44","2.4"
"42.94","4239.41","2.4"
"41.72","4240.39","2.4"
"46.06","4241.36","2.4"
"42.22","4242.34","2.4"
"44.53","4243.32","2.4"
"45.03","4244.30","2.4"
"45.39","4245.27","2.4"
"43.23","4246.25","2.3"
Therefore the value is 43.51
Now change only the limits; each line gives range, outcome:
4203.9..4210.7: 41.27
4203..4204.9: 42.27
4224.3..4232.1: 23.45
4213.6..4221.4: 38.47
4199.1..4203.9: 36.3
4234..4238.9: 36.56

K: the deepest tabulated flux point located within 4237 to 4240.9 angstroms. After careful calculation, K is 41.72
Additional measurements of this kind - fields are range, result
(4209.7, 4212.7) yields 46.48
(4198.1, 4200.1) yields 36.96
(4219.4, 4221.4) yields 47.99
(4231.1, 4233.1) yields 44.29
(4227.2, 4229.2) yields 33.13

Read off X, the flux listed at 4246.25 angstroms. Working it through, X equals 43.23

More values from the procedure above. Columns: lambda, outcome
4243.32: 44.53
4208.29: 49.32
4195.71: 45.11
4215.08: 41.22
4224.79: 41.97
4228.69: 45.92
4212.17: 47.9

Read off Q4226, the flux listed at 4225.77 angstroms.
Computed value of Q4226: 32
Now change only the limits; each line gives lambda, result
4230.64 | 46.22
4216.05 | 38.47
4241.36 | 46.06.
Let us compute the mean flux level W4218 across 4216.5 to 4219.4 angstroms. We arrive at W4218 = 44.9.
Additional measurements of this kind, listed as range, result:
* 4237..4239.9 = 43.2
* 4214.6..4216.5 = 39.9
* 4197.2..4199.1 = 40.5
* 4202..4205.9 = 41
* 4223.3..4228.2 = 34.4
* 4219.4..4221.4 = 48.8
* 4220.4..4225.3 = 44.8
